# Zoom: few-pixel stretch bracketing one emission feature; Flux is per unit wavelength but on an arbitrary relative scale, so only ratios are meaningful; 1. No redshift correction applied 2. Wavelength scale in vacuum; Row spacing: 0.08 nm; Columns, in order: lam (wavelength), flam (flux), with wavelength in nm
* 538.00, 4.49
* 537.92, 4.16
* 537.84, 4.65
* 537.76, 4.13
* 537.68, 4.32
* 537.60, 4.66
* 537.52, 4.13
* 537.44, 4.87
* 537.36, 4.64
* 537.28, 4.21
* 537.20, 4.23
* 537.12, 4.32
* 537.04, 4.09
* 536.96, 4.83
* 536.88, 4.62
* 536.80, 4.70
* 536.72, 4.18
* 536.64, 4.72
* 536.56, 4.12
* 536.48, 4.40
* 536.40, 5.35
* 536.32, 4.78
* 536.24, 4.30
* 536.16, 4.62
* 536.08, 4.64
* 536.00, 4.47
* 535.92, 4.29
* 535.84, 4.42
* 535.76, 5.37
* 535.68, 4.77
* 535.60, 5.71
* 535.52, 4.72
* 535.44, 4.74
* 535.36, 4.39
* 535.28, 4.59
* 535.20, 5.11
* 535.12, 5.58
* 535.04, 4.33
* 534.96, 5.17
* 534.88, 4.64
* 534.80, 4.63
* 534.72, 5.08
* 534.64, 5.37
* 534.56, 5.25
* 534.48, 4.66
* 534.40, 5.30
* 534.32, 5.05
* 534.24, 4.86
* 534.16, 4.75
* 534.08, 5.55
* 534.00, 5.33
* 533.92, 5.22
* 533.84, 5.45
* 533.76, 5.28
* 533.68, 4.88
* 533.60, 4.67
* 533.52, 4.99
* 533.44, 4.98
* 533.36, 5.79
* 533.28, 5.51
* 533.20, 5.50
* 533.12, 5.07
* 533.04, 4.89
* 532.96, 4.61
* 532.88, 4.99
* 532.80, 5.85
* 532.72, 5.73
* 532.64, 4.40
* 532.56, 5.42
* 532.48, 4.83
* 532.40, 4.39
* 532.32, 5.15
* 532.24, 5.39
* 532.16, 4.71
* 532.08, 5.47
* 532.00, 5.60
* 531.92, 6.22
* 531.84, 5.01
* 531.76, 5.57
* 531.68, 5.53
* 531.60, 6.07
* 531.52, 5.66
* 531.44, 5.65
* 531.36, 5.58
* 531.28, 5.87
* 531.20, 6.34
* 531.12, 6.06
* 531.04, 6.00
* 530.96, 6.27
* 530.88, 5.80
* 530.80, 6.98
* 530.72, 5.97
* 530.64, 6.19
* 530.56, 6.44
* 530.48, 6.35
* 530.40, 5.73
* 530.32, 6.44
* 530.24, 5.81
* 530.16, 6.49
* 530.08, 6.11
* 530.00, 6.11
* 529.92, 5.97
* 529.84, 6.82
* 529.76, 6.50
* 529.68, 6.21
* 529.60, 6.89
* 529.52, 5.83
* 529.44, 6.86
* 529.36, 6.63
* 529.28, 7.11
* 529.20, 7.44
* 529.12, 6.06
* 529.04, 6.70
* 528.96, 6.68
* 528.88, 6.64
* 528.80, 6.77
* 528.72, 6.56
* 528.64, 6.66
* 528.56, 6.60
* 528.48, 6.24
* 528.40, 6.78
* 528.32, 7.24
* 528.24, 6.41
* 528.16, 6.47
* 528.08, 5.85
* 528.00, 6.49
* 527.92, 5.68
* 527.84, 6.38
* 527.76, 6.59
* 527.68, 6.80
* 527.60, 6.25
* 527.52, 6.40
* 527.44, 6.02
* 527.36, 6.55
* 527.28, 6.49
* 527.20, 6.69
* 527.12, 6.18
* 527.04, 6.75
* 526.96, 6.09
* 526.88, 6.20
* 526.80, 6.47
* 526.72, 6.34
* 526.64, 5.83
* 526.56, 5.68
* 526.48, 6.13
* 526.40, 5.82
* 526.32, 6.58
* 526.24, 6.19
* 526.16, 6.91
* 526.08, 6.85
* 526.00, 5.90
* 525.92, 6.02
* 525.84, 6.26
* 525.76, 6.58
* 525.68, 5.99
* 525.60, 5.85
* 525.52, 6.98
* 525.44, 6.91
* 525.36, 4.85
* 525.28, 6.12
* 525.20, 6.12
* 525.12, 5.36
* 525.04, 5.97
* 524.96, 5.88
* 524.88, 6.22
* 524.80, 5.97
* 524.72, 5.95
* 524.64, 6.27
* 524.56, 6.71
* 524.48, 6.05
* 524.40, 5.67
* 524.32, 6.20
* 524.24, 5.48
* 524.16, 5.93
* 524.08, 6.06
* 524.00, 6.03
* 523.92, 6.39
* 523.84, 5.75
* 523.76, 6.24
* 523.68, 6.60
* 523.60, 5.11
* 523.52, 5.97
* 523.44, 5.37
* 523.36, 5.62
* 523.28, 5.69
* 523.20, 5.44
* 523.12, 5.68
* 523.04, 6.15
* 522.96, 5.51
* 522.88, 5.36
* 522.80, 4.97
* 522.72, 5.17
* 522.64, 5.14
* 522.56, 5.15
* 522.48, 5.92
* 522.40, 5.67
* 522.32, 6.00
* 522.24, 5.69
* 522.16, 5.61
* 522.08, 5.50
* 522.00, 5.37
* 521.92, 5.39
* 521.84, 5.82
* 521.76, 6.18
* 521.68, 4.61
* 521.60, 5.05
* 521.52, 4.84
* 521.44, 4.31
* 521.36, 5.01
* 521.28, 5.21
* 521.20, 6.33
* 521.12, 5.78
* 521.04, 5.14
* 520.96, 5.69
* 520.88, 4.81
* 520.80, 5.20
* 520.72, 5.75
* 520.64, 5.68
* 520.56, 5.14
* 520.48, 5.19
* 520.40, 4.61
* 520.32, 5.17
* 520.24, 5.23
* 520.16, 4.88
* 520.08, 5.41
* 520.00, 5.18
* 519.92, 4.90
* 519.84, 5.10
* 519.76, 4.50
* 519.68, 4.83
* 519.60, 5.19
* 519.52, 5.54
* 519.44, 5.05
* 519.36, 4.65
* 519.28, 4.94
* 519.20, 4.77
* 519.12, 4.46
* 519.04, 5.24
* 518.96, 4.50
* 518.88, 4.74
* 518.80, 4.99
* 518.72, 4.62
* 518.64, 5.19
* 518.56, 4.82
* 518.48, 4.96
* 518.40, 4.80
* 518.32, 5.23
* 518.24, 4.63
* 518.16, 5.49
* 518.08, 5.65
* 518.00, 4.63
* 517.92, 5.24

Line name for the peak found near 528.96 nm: C III] 1909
